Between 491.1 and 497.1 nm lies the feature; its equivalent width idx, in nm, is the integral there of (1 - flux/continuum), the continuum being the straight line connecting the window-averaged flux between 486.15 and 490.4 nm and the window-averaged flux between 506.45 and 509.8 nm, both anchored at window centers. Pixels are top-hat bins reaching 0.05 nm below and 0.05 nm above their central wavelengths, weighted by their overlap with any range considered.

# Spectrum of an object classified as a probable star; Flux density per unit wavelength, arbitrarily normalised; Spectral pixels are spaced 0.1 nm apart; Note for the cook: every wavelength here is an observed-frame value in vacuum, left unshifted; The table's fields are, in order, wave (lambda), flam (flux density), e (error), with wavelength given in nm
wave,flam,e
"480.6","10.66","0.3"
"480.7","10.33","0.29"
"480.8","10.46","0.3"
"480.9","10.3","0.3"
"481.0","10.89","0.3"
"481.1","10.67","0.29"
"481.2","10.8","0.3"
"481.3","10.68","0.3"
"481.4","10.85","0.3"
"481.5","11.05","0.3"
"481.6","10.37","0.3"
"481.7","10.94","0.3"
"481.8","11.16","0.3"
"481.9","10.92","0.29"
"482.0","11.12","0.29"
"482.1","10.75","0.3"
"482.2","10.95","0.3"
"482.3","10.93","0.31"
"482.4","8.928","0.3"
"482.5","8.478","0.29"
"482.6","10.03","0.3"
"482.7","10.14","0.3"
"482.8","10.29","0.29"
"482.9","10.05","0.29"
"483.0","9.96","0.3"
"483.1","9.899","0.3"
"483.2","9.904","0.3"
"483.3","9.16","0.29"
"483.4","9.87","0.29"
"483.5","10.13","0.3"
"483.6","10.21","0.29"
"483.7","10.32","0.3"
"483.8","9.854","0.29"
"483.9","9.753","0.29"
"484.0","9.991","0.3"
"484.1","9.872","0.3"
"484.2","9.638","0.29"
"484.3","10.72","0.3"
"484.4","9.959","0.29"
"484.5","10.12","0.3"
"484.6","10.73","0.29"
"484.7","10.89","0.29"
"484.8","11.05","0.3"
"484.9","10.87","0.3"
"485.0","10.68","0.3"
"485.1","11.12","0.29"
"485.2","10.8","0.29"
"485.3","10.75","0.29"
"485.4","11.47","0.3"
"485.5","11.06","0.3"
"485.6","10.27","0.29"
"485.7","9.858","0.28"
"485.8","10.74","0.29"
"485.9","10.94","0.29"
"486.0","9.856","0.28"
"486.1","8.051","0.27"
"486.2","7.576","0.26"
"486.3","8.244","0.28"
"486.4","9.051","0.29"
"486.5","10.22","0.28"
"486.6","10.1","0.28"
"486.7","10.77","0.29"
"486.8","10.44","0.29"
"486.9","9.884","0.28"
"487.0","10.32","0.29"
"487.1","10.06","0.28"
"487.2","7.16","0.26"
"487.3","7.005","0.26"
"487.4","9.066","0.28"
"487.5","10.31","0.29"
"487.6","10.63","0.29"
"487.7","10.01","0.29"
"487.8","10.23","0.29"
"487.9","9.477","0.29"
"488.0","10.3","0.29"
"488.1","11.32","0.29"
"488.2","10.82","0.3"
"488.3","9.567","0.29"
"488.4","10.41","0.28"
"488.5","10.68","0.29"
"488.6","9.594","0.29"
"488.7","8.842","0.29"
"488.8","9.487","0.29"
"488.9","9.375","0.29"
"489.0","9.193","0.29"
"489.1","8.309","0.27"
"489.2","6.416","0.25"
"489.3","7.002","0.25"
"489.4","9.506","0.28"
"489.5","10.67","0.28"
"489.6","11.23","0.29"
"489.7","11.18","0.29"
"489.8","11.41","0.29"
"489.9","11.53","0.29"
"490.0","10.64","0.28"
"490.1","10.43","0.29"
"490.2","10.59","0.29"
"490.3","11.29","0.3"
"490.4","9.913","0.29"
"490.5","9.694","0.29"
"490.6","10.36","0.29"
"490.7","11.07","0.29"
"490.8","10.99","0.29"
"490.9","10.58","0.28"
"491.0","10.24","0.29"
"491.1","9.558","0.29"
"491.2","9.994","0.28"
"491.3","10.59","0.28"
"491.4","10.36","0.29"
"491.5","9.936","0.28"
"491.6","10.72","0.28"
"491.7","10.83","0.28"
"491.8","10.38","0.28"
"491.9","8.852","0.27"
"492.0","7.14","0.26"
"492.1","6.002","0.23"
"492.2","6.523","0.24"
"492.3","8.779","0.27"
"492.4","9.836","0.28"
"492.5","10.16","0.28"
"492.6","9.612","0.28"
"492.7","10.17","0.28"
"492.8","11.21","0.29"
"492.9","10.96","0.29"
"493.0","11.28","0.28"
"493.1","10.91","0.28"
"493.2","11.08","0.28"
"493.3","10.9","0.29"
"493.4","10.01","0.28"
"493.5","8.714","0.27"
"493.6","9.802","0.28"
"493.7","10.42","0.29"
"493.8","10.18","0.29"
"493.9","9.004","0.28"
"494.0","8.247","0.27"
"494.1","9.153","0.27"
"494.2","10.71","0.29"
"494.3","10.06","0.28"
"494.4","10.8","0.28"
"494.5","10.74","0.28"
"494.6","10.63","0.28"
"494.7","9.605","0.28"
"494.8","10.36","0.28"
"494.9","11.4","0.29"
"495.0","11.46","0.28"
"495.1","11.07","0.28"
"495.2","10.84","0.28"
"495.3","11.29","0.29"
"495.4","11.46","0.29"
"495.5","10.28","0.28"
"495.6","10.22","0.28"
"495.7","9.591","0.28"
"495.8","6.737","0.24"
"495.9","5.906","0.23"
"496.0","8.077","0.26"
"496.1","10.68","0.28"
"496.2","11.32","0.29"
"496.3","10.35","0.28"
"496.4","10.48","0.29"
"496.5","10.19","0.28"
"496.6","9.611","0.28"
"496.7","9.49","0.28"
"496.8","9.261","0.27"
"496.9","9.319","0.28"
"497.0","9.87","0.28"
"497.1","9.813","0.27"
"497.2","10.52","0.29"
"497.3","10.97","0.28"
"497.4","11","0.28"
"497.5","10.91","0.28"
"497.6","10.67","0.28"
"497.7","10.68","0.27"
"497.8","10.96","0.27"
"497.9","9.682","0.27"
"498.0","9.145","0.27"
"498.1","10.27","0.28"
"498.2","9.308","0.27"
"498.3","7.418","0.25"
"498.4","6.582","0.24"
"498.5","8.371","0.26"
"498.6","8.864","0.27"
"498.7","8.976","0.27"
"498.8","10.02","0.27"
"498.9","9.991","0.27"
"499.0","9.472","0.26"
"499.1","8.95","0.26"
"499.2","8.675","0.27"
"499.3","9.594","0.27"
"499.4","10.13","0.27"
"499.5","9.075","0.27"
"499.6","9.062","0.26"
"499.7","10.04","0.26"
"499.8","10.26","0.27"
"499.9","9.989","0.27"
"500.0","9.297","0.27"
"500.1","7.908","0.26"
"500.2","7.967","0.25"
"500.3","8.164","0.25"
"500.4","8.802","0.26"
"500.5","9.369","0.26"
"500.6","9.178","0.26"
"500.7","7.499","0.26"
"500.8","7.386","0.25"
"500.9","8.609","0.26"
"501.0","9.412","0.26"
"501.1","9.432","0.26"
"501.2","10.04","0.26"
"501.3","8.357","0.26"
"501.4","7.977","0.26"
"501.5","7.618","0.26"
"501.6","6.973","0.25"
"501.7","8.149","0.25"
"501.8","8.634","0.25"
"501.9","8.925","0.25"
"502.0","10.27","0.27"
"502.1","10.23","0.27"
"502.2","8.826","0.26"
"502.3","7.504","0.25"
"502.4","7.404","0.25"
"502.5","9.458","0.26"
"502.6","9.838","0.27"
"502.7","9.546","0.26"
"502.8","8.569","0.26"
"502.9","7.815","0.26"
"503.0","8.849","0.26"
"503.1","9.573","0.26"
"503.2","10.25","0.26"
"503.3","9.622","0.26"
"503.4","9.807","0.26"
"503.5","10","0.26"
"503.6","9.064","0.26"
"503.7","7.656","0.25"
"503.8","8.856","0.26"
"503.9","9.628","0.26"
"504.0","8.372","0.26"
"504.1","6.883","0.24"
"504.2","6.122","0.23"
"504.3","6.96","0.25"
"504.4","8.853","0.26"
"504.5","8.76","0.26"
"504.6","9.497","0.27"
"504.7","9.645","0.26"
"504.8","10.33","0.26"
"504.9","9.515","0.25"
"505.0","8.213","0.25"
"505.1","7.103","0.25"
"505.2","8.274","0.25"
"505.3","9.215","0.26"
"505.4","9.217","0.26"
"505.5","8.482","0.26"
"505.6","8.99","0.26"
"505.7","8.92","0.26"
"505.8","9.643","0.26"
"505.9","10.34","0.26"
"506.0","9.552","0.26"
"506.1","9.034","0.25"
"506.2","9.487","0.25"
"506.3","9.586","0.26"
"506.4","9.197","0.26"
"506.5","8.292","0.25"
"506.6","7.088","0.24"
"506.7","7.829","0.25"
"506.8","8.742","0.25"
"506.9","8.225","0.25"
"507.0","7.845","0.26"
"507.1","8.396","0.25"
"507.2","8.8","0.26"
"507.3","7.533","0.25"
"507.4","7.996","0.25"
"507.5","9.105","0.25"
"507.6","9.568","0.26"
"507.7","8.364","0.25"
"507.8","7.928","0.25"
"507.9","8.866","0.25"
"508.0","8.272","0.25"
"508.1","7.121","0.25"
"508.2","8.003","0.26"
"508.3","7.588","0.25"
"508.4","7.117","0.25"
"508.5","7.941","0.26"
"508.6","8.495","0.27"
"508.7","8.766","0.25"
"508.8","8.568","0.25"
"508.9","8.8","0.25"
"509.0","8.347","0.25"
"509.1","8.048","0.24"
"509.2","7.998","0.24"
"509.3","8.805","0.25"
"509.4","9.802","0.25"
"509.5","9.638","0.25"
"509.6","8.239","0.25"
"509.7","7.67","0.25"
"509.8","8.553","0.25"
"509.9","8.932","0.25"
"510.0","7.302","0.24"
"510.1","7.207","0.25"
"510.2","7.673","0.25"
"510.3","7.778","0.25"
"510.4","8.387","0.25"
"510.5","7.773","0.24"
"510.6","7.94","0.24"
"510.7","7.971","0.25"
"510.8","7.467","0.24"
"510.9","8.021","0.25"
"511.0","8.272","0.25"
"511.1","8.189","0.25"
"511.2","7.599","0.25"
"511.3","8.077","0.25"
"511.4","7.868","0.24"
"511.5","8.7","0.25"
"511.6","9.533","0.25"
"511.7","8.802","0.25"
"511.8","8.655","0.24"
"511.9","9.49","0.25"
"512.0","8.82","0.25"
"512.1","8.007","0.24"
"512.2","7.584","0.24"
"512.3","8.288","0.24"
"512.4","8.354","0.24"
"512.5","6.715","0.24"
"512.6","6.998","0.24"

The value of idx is -0.35 nm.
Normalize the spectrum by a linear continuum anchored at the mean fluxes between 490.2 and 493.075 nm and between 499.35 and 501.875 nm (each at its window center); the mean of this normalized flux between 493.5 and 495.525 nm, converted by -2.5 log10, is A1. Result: -0.086 mag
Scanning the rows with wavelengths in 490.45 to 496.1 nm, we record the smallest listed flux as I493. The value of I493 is 5.906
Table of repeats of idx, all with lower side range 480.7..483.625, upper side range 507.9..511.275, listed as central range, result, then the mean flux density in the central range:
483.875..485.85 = -0.08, 10.5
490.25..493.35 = -0.14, 10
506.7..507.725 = -0.01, 8.43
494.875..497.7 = -0.27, 10.1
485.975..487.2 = 0.07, 9.44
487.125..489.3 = 0.10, 9.39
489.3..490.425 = -0.10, 10.6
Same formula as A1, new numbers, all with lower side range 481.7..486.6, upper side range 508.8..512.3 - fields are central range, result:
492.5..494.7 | -0.08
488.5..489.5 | 0.11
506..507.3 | 0.00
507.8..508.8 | 0.05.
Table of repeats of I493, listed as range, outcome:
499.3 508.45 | 6.122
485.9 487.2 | 7.16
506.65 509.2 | 7.117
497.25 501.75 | 6.582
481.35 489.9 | 6.416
